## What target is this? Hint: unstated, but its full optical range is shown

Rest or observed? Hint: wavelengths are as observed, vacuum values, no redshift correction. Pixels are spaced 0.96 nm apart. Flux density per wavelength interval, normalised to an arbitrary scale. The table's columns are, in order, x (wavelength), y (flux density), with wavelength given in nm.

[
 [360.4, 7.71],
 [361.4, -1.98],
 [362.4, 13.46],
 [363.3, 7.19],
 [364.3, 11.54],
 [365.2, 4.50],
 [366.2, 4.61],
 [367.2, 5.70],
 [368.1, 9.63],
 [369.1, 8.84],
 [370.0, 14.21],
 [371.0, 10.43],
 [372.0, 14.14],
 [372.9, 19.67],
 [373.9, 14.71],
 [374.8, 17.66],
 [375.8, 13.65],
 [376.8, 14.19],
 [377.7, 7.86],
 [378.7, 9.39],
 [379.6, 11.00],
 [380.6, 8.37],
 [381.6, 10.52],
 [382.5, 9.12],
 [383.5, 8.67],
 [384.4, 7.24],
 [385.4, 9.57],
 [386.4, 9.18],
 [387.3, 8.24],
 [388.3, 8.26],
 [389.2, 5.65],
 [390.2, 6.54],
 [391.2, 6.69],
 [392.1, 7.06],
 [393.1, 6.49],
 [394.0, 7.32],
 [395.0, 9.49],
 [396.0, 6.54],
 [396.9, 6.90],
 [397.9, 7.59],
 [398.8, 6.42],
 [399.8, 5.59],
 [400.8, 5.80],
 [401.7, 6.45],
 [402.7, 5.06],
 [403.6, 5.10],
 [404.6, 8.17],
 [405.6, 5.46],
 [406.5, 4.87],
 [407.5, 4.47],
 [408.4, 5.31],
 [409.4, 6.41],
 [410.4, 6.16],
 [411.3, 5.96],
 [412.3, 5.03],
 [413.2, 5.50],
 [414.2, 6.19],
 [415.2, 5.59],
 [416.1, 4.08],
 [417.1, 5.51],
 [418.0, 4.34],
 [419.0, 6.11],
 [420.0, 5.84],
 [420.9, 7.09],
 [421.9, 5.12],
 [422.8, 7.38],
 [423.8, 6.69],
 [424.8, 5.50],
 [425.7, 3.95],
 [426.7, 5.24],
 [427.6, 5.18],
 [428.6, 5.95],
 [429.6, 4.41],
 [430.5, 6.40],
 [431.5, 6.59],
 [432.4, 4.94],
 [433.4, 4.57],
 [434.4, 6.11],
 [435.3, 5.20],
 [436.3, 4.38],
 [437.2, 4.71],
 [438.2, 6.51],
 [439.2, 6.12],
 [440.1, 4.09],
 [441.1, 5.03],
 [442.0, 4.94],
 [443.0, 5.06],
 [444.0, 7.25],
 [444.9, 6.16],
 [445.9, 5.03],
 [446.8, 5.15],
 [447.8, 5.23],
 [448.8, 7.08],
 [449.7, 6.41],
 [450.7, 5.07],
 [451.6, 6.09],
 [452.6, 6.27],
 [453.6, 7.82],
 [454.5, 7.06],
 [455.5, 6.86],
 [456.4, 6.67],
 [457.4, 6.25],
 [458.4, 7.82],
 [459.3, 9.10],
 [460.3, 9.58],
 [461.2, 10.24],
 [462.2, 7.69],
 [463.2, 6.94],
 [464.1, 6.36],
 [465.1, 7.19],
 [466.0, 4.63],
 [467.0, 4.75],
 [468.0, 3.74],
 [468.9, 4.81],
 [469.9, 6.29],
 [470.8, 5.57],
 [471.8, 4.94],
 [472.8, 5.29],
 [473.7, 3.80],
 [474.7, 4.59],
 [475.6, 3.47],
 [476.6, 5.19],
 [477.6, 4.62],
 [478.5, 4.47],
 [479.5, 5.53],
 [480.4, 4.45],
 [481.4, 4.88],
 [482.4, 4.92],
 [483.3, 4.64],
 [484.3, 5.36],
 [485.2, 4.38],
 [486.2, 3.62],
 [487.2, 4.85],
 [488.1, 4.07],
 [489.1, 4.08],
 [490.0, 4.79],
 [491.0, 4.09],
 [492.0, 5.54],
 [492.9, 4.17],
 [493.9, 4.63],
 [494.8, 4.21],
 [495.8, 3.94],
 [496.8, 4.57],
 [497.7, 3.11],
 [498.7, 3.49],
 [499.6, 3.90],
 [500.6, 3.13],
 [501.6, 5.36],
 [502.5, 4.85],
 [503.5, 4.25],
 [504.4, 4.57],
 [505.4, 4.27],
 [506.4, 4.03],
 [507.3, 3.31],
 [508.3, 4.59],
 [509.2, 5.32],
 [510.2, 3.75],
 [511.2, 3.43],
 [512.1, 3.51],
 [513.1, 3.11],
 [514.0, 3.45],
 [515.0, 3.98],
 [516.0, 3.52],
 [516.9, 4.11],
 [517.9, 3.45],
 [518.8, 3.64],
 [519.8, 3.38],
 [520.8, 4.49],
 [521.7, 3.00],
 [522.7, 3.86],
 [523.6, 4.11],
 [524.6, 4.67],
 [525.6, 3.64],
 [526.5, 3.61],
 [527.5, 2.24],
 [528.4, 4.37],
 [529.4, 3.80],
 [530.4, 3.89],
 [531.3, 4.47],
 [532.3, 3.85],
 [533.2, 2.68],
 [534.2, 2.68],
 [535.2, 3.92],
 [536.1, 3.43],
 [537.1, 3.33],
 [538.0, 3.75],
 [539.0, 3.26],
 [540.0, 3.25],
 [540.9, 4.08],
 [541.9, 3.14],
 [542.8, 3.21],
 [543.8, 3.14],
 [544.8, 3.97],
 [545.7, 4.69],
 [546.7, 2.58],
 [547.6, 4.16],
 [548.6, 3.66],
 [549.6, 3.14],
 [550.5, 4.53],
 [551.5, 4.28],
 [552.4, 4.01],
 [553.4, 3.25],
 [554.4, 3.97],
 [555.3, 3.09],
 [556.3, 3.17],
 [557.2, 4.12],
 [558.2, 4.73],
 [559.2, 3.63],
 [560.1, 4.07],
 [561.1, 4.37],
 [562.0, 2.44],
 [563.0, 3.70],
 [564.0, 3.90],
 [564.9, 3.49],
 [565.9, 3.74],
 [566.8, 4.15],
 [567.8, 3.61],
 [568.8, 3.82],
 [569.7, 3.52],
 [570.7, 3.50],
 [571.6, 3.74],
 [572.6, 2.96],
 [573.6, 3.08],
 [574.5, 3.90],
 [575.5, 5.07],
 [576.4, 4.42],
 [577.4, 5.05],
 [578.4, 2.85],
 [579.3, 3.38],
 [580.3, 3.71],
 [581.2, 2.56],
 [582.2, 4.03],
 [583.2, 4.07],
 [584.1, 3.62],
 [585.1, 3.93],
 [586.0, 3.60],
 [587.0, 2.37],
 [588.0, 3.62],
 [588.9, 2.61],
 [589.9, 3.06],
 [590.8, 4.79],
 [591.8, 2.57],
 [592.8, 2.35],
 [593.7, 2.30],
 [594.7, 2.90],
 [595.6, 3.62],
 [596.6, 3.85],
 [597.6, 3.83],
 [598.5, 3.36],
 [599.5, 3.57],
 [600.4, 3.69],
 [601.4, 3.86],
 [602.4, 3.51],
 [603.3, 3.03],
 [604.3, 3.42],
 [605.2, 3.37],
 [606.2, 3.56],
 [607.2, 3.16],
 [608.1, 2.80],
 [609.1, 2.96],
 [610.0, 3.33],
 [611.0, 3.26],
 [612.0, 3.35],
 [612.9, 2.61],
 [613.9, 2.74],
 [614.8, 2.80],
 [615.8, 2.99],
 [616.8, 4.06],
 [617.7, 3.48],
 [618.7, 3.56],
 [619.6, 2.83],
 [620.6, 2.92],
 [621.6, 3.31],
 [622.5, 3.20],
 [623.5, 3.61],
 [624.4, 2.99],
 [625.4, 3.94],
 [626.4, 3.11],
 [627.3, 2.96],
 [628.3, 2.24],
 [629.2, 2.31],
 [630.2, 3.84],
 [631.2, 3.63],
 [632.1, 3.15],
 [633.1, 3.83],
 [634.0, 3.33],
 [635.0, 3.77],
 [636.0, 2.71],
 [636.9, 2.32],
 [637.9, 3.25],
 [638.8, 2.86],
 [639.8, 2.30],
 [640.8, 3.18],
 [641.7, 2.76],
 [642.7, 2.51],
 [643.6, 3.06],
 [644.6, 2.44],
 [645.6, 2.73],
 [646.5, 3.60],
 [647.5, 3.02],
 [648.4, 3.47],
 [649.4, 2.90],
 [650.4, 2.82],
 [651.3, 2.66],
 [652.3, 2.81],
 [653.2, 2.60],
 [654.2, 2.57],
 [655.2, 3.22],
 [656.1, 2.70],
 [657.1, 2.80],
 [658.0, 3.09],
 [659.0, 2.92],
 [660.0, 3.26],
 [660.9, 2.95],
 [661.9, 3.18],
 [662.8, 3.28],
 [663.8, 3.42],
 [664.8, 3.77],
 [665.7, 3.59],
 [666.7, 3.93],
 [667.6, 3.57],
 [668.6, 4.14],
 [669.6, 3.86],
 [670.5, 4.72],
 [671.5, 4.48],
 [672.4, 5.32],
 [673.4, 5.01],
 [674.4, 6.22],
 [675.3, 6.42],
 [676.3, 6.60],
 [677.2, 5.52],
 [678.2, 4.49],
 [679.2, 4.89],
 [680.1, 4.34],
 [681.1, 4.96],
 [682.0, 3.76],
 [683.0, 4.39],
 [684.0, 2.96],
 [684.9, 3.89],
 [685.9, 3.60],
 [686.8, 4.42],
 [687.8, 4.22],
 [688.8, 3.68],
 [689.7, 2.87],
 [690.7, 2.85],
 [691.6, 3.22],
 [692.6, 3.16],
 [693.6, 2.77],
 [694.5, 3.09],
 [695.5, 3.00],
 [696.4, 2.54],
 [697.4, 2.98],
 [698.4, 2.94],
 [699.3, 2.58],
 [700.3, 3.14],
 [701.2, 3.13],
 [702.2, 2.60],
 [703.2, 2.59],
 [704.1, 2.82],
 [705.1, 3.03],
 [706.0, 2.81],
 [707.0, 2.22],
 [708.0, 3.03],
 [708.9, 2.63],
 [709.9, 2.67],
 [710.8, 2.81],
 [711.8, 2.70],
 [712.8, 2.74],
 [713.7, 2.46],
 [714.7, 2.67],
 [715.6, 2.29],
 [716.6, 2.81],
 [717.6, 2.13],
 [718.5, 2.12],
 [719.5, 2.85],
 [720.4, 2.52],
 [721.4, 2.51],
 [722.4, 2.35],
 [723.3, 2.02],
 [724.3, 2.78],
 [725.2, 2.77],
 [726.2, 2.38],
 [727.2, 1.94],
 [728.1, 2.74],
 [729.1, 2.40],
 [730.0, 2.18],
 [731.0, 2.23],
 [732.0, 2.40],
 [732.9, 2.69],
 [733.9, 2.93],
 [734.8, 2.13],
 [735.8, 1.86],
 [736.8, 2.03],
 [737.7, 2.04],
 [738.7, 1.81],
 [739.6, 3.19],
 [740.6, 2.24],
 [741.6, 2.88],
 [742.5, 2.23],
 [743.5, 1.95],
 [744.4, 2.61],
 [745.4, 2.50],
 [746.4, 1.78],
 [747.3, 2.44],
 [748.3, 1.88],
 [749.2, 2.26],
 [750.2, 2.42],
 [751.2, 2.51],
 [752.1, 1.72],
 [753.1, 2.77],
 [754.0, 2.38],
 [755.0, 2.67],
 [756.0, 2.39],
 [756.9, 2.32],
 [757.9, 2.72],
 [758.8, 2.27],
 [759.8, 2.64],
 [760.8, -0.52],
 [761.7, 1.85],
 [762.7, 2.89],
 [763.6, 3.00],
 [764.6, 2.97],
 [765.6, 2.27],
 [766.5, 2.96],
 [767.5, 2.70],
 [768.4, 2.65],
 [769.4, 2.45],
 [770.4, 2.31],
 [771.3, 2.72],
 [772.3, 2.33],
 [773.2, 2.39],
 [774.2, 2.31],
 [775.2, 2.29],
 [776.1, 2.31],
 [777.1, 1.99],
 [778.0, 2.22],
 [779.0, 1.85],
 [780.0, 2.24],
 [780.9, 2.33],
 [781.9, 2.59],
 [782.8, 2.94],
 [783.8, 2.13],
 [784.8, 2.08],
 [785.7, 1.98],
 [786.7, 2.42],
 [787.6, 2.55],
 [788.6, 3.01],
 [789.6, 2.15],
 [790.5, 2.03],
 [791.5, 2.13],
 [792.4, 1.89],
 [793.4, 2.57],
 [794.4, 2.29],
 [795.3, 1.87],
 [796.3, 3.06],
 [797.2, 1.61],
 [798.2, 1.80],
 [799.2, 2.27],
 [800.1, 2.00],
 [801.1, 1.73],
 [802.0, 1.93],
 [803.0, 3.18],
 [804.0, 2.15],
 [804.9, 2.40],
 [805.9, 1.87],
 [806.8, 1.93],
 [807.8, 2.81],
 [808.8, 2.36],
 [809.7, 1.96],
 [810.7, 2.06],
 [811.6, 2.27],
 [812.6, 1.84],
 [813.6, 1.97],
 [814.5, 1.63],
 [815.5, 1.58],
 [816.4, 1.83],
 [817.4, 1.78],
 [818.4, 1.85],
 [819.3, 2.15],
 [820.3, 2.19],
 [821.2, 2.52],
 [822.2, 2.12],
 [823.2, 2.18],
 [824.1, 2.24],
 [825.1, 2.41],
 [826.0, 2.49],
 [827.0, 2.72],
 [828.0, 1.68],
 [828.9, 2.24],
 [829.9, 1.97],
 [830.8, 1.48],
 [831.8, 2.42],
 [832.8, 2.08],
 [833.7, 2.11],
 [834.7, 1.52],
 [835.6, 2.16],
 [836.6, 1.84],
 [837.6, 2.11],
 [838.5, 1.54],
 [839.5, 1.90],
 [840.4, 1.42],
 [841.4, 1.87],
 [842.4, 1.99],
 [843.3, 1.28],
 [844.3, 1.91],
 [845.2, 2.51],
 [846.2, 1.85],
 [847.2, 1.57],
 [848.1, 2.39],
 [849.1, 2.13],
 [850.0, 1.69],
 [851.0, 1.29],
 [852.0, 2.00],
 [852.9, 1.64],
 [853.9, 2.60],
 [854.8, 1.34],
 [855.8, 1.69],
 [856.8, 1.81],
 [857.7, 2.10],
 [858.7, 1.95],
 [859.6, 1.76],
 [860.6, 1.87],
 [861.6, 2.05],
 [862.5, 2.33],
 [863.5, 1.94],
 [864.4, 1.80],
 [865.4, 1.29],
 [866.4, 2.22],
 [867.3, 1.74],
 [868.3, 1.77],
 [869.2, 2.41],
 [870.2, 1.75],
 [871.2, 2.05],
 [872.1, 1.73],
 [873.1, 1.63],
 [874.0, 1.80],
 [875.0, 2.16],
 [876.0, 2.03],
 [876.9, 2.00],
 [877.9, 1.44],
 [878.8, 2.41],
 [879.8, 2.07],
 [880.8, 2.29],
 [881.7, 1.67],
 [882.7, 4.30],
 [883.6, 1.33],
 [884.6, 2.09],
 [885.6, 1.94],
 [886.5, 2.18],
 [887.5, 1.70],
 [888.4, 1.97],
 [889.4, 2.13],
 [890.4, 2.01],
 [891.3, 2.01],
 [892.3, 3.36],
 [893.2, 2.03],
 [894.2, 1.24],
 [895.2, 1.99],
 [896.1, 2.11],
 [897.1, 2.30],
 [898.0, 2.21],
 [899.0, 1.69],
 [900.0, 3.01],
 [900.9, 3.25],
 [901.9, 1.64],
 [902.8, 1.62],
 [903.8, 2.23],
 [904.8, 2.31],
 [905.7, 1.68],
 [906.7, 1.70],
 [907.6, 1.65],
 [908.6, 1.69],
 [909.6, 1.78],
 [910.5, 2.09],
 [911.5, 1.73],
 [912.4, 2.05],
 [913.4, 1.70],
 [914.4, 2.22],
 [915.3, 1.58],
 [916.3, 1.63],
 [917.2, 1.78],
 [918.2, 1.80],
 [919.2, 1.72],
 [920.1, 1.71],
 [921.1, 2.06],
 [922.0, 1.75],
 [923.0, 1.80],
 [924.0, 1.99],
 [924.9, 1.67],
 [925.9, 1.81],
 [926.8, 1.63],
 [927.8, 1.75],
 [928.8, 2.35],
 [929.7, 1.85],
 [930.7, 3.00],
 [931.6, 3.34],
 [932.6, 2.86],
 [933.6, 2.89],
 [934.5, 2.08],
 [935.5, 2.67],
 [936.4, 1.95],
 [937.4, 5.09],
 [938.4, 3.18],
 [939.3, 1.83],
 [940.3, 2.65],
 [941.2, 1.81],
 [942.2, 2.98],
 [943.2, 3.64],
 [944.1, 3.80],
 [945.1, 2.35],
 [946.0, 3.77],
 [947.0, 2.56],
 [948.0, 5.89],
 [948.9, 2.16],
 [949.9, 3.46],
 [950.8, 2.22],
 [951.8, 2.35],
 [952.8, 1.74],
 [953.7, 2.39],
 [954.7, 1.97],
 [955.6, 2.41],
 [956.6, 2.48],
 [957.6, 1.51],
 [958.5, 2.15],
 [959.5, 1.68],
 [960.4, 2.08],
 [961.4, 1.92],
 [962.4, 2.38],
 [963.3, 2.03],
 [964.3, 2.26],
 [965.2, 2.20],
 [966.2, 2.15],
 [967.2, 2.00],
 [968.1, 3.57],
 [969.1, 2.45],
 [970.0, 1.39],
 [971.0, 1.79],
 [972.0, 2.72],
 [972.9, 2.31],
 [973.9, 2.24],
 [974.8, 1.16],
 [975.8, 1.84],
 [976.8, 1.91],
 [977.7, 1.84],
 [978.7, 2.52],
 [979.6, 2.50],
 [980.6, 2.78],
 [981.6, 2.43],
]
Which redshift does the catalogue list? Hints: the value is 1.414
